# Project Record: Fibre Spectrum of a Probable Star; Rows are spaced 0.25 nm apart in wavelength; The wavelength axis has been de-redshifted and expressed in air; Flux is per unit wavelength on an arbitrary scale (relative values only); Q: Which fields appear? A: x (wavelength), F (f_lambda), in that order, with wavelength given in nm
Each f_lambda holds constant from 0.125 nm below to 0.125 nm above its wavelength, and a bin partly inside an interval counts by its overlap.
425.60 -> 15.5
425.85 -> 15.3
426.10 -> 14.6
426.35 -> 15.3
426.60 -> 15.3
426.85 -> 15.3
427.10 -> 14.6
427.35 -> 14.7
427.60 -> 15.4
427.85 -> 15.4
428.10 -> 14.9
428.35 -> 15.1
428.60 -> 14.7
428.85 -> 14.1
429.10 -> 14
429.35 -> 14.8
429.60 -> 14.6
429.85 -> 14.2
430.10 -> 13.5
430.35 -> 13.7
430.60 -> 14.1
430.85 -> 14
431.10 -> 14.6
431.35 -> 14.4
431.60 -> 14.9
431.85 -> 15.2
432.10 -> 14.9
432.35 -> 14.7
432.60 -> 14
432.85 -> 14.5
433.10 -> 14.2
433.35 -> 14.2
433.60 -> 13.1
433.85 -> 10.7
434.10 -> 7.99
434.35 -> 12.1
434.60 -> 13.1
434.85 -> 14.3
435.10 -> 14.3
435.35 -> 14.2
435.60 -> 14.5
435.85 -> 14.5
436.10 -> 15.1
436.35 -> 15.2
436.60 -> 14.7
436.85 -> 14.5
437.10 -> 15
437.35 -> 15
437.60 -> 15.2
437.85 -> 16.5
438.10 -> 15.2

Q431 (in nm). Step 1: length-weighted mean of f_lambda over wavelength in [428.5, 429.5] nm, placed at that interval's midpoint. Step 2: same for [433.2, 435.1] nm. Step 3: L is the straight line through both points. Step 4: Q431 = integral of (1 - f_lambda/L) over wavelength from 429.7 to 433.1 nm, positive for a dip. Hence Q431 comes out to -0.23 nm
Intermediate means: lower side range 14.4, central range 14.4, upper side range 12.4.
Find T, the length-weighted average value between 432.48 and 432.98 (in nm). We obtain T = 14.3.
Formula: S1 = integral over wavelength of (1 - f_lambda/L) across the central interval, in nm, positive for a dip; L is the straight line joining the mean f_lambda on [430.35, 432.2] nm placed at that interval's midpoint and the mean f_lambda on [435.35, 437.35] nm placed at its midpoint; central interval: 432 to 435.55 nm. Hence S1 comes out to 0.32 nm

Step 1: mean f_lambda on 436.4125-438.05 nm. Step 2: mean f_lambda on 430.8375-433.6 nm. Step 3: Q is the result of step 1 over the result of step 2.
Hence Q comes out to 1.0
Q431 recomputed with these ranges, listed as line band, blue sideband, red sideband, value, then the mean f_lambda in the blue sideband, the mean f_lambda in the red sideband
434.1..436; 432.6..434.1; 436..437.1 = 0.07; 12.9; 14.9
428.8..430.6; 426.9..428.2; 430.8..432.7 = 0.08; 15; 14.6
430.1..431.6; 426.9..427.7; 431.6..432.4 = 0.08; 14.9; 14.9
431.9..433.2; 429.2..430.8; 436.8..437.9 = 0.00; 14.1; 15.2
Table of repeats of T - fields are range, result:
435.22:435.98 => 14.4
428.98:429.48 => 14.4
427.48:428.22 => 15.2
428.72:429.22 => 14.1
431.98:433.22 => 14.5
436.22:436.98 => 14.8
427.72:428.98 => 14.8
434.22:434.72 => 12.5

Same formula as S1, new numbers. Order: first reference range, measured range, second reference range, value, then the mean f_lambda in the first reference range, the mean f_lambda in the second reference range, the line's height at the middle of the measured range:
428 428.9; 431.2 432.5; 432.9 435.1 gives -0.13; 14.7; 12.6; 13.5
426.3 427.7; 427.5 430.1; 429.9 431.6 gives -0.01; 15.1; 14.1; 14.6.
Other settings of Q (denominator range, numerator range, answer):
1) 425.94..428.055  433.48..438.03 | 0.92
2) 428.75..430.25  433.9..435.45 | 0.88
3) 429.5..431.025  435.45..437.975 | 1.07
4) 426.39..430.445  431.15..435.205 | 0.92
